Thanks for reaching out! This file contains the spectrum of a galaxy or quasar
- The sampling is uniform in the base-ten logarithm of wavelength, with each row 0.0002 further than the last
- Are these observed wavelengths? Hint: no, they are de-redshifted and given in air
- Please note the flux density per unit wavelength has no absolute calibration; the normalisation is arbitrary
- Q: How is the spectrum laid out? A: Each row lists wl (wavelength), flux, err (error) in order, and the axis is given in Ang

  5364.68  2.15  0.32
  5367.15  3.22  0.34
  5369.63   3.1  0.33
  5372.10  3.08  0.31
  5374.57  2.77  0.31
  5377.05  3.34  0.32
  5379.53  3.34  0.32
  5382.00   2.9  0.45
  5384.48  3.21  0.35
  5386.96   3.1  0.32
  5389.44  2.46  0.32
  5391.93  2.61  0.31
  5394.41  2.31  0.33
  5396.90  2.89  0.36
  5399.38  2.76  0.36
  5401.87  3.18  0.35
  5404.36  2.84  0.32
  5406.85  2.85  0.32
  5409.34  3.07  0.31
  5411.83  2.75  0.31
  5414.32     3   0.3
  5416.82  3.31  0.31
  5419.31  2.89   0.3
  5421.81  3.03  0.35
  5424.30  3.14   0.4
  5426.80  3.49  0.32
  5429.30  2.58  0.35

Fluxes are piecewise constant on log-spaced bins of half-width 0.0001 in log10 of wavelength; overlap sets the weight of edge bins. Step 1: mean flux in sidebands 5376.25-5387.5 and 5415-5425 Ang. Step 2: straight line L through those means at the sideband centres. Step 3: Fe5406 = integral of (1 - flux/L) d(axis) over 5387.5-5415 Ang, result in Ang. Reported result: 2.9 Ang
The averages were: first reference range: 3.18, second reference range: 3.09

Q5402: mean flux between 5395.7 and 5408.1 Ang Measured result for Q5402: 2.9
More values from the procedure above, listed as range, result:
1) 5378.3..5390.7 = 3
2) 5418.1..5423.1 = 2.96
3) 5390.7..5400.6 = 2.64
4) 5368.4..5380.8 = 3.13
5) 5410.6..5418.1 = 3.02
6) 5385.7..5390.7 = 2.78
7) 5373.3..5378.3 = 3.05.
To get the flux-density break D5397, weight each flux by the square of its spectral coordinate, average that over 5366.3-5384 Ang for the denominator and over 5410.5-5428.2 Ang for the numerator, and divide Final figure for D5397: 1.0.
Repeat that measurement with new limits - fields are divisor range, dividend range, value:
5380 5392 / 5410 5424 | 1.05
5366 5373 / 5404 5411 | 0.95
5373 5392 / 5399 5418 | 1.01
